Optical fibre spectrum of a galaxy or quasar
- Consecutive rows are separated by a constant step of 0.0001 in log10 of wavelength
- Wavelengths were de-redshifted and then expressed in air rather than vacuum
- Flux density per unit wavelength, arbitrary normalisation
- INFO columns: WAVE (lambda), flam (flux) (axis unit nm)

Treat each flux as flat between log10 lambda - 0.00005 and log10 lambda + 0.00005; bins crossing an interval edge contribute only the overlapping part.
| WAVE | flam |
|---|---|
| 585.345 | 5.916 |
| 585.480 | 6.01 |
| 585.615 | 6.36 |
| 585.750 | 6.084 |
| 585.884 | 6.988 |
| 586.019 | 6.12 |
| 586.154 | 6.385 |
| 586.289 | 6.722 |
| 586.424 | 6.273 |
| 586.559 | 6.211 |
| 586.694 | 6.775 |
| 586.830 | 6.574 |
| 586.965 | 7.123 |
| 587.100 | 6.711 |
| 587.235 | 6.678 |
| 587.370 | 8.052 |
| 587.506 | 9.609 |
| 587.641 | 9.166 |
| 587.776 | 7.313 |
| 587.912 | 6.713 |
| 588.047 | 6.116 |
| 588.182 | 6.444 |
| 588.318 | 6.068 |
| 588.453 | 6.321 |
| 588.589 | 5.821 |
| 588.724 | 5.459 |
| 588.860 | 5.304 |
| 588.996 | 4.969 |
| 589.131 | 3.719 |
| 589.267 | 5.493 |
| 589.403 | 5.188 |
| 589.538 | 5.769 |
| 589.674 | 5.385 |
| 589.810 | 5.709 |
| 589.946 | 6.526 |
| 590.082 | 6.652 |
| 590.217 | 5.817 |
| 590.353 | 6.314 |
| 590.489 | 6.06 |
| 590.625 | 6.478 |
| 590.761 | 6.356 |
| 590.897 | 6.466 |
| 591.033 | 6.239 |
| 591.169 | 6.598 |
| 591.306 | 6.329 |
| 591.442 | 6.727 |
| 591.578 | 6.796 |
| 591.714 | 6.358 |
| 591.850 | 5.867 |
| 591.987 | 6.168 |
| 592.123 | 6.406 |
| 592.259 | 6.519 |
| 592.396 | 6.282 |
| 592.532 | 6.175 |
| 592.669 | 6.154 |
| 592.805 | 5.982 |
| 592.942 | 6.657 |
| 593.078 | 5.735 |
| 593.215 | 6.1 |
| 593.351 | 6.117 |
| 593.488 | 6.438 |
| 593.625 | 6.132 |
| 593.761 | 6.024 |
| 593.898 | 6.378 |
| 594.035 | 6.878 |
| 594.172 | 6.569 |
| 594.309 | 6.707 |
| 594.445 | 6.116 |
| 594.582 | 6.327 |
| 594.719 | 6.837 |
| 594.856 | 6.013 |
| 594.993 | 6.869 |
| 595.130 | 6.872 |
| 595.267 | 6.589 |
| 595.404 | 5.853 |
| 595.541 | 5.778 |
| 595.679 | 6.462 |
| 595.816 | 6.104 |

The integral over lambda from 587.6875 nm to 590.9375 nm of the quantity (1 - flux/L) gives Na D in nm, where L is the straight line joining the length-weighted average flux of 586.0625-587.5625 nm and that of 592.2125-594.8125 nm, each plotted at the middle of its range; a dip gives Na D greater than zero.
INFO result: 0.37 nm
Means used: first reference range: 6.97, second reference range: 6.32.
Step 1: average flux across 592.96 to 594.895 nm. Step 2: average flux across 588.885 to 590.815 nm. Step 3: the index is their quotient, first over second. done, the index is 1.10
